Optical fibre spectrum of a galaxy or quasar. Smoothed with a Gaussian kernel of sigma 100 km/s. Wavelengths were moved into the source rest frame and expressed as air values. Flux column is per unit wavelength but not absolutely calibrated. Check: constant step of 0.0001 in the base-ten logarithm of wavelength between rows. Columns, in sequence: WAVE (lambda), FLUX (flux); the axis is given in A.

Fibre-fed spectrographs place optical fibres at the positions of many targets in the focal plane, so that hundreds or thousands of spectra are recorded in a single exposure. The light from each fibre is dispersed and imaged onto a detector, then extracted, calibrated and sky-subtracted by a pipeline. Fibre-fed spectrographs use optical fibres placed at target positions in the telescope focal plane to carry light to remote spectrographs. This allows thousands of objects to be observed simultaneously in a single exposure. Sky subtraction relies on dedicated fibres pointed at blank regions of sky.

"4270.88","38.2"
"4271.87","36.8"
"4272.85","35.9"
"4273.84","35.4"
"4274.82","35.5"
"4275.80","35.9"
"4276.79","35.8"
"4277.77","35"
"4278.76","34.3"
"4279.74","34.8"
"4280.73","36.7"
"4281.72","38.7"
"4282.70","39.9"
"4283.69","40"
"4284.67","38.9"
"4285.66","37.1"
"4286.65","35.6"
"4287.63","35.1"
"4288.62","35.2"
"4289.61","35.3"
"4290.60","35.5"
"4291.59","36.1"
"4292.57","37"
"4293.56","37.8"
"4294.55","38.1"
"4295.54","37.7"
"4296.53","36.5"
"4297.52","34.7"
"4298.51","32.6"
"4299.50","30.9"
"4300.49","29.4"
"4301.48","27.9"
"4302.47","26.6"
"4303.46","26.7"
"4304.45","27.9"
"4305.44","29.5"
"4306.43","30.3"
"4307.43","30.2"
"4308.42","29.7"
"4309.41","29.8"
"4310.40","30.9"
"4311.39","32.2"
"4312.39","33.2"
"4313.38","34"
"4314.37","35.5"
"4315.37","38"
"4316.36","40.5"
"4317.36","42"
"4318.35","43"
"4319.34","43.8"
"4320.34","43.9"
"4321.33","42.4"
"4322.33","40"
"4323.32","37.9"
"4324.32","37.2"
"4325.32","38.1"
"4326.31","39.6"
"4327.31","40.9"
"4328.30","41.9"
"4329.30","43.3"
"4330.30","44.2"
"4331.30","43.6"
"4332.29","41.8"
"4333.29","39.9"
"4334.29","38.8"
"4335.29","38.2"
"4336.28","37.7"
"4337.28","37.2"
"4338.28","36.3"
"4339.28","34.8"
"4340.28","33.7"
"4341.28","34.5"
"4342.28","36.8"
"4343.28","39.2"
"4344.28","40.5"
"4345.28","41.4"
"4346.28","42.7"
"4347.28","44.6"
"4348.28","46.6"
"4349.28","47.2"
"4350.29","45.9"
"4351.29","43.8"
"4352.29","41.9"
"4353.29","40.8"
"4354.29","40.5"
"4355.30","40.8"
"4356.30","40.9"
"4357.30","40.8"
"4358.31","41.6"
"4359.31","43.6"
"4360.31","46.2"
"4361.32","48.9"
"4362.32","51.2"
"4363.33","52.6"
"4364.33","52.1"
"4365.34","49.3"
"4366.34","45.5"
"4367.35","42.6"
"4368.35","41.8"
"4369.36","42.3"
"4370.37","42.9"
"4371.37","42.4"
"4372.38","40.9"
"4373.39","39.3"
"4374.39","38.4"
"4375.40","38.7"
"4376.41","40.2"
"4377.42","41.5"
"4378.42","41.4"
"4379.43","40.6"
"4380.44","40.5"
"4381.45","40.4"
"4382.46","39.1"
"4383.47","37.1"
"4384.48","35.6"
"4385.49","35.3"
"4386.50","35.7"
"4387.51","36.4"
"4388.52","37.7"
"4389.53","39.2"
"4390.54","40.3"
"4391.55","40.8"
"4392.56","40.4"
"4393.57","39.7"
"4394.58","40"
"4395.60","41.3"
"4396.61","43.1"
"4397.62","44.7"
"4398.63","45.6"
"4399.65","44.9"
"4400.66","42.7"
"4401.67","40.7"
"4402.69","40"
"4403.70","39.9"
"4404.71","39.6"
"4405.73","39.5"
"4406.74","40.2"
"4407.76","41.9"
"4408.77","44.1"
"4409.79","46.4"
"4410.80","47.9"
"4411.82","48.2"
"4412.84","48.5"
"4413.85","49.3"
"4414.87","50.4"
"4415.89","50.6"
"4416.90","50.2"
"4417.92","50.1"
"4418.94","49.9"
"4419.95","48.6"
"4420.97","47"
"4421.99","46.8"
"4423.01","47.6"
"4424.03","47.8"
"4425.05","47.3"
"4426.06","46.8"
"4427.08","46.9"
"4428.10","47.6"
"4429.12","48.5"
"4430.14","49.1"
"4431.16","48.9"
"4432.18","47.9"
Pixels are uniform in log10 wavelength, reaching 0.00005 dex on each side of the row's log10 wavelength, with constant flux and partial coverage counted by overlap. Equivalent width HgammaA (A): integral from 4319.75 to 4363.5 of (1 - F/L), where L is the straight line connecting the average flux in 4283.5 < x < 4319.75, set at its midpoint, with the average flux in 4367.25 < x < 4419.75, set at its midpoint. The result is -4.15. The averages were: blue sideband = 34.4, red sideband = 42.2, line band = 41.4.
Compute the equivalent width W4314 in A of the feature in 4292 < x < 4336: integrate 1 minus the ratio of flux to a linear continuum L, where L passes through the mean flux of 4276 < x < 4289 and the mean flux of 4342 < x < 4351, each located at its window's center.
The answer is 3.9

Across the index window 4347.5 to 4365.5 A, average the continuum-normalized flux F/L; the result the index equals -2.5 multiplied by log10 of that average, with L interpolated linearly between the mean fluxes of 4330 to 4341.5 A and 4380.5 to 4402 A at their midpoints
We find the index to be -0.16 mag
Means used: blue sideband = 38.4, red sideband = 40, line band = 45.2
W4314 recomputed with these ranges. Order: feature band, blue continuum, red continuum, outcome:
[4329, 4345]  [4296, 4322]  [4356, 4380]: -0.12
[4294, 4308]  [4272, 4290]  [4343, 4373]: 2.55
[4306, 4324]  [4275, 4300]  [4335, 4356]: 0.76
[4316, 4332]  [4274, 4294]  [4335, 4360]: -0.96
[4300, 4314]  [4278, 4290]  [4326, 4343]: 2.91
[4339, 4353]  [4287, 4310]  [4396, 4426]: -1.06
